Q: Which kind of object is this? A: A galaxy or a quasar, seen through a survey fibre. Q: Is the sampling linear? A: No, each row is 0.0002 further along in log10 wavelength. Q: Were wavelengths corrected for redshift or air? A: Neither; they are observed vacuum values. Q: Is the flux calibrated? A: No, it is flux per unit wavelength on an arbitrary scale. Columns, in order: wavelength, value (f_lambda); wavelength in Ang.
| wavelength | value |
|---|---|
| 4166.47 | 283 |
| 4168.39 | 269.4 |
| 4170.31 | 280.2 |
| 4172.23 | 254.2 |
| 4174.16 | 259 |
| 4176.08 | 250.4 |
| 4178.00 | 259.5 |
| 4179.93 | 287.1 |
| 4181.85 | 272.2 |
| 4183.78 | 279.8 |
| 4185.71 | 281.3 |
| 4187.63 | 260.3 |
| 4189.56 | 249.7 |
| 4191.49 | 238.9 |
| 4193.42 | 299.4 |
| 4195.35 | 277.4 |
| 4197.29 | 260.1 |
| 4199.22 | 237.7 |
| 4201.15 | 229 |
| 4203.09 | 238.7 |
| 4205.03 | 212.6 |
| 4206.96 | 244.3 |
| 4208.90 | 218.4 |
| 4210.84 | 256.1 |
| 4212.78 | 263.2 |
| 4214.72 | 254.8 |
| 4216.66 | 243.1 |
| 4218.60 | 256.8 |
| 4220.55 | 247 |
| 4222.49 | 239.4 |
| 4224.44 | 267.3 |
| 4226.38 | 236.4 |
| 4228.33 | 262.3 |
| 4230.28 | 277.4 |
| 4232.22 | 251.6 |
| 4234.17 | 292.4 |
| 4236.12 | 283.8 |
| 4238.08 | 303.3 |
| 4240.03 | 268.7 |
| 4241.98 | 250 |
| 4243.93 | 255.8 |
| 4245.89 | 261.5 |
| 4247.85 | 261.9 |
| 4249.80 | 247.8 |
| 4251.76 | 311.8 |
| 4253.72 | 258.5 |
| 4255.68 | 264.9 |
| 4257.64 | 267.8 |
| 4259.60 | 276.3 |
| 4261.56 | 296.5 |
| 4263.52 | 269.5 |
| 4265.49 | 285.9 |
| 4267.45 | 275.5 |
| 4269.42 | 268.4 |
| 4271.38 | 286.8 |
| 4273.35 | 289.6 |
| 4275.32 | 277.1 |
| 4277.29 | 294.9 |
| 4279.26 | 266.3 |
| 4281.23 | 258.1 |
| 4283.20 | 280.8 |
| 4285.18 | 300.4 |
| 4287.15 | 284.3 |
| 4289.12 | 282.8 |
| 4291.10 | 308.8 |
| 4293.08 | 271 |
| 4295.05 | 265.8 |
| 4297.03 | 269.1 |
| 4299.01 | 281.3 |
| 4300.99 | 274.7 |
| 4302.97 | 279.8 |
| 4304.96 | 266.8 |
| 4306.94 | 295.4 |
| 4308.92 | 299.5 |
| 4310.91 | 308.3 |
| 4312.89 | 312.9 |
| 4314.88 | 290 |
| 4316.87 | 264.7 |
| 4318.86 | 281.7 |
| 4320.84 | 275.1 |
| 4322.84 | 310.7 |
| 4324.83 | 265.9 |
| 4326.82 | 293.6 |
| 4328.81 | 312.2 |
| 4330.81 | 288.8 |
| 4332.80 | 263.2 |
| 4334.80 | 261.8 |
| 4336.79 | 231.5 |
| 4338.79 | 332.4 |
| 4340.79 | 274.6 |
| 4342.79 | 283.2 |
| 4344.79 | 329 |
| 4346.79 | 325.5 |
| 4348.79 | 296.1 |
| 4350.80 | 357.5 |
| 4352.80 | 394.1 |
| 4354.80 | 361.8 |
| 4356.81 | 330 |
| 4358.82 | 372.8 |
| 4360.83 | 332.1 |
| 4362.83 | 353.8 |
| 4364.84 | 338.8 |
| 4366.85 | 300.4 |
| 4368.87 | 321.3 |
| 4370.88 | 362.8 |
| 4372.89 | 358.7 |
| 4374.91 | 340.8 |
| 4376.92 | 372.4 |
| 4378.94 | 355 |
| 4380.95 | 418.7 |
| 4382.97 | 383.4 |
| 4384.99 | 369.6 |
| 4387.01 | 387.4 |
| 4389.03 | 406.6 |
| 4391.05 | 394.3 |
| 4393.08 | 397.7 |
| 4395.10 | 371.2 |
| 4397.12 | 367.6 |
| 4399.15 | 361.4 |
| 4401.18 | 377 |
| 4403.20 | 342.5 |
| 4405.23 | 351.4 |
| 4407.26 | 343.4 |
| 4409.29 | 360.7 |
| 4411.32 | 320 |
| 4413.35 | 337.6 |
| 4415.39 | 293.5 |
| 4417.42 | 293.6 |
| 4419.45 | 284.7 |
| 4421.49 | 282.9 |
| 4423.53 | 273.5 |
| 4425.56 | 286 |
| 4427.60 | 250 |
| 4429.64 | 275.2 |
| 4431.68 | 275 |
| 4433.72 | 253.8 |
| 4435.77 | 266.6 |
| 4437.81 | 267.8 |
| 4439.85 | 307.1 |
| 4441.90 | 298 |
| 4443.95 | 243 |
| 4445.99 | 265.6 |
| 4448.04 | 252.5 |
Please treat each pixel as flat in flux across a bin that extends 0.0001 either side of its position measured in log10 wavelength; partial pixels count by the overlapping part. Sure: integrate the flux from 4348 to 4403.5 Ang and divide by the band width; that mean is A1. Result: 362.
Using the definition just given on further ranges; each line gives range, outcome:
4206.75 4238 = 257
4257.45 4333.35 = 283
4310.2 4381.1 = 318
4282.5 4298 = 283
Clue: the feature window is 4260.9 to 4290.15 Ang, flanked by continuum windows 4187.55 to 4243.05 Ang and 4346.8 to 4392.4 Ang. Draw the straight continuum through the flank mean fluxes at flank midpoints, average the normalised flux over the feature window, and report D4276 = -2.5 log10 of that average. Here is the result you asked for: 0.06 mag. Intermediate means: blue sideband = 256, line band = 281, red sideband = 359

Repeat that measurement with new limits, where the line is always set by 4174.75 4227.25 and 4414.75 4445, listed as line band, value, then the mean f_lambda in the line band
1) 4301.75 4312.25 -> -0.10 mag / 290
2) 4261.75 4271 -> -0.07 mag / 278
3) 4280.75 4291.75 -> -0.09 mag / 286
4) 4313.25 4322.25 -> -0.06 mag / 282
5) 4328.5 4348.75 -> -0.09 mag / 290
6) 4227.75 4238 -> -0.08 mag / 276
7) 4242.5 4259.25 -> -0.03 mag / 266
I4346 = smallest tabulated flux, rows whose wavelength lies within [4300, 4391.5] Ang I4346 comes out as 231.5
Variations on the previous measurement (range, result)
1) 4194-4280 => 212.6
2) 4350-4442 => 250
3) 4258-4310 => 258.1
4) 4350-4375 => 300.4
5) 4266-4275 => 268.4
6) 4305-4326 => 264.7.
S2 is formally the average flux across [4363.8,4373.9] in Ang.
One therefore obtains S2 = 336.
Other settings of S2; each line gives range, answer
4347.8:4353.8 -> 349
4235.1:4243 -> 276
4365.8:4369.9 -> 311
